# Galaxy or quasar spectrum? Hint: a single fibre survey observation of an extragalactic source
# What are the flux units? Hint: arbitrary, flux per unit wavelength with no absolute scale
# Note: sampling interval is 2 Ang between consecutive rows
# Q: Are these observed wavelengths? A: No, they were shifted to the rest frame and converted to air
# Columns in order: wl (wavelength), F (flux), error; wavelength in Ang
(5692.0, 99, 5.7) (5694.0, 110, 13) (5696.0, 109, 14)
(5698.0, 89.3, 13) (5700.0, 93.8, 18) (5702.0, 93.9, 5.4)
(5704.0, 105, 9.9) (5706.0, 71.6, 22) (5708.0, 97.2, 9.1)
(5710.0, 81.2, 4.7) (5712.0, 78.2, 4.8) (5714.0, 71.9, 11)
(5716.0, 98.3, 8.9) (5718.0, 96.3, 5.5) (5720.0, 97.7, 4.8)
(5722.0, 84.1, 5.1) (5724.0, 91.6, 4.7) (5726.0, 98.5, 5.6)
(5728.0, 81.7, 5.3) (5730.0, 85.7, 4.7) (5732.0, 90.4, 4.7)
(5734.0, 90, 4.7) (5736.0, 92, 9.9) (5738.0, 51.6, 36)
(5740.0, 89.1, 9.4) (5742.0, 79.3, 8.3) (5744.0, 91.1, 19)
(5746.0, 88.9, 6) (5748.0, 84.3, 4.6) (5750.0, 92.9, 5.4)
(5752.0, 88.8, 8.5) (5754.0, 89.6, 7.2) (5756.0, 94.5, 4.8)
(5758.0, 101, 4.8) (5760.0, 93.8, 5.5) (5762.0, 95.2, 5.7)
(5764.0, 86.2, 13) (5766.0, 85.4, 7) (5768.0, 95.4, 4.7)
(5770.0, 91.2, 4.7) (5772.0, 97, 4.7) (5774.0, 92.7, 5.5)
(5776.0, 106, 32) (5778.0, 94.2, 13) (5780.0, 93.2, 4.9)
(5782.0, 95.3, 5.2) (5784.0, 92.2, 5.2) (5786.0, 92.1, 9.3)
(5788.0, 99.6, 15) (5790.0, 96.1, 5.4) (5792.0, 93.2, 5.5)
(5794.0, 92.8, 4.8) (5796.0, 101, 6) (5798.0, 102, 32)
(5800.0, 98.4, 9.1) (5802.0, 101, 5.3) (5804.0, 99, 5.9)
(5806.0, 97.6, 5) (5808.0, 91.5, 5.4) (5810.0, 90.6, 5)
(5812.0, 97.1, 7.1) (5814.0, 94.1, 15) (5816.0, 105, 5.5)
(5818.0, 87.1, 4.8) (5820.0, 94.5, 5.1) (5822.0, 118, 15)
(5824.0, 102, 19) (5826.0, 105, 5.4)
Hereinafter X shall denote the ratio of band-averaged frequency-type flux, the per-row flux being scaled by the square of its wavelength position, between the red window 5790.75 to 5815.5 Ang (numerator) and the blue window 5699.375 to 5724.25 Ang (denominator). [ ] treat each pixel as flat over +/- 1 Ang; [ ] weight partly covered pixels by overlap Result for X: 1.1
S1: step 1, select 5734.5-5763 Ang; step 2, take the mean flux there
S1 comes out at 88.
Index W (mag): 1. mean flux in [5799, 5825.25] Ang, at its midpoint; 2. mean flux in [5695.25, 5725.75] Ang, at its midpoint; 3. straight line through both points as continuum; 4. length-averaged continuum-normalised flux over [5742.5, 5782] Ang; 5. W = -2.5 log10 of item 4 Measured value 0.02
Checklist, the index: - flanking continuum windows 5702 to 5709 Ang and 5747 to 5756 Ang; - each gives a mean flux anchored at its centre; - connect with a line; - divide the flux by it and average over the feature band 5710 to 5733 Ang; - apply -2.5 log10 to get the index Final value 0.03 mag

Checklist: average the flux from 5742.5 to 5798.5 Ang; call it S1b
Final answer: 93.6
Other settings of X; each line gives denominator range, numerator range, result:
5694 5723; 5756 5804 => 1.07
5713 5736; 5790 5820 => 1.10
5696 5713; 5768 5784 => 1.09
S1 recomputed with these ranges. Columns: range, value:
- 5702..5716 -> 85.9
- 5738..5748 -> 83.3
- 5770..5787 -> 95.1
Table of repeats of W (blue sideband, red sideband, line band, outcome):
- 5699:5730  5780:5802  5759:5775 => 0.024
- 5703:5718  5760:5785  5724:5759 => 0.031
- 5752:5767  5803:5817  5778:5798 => -0.010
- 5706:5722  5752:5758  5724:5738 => 0.031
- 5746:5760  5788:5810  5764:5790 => 0.003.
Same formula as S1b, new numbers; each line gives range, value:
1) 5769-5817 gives 96.4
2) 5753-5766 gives 92.8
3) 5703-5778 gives 89.4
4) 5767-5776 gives 95.4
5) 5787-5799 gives 97.5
